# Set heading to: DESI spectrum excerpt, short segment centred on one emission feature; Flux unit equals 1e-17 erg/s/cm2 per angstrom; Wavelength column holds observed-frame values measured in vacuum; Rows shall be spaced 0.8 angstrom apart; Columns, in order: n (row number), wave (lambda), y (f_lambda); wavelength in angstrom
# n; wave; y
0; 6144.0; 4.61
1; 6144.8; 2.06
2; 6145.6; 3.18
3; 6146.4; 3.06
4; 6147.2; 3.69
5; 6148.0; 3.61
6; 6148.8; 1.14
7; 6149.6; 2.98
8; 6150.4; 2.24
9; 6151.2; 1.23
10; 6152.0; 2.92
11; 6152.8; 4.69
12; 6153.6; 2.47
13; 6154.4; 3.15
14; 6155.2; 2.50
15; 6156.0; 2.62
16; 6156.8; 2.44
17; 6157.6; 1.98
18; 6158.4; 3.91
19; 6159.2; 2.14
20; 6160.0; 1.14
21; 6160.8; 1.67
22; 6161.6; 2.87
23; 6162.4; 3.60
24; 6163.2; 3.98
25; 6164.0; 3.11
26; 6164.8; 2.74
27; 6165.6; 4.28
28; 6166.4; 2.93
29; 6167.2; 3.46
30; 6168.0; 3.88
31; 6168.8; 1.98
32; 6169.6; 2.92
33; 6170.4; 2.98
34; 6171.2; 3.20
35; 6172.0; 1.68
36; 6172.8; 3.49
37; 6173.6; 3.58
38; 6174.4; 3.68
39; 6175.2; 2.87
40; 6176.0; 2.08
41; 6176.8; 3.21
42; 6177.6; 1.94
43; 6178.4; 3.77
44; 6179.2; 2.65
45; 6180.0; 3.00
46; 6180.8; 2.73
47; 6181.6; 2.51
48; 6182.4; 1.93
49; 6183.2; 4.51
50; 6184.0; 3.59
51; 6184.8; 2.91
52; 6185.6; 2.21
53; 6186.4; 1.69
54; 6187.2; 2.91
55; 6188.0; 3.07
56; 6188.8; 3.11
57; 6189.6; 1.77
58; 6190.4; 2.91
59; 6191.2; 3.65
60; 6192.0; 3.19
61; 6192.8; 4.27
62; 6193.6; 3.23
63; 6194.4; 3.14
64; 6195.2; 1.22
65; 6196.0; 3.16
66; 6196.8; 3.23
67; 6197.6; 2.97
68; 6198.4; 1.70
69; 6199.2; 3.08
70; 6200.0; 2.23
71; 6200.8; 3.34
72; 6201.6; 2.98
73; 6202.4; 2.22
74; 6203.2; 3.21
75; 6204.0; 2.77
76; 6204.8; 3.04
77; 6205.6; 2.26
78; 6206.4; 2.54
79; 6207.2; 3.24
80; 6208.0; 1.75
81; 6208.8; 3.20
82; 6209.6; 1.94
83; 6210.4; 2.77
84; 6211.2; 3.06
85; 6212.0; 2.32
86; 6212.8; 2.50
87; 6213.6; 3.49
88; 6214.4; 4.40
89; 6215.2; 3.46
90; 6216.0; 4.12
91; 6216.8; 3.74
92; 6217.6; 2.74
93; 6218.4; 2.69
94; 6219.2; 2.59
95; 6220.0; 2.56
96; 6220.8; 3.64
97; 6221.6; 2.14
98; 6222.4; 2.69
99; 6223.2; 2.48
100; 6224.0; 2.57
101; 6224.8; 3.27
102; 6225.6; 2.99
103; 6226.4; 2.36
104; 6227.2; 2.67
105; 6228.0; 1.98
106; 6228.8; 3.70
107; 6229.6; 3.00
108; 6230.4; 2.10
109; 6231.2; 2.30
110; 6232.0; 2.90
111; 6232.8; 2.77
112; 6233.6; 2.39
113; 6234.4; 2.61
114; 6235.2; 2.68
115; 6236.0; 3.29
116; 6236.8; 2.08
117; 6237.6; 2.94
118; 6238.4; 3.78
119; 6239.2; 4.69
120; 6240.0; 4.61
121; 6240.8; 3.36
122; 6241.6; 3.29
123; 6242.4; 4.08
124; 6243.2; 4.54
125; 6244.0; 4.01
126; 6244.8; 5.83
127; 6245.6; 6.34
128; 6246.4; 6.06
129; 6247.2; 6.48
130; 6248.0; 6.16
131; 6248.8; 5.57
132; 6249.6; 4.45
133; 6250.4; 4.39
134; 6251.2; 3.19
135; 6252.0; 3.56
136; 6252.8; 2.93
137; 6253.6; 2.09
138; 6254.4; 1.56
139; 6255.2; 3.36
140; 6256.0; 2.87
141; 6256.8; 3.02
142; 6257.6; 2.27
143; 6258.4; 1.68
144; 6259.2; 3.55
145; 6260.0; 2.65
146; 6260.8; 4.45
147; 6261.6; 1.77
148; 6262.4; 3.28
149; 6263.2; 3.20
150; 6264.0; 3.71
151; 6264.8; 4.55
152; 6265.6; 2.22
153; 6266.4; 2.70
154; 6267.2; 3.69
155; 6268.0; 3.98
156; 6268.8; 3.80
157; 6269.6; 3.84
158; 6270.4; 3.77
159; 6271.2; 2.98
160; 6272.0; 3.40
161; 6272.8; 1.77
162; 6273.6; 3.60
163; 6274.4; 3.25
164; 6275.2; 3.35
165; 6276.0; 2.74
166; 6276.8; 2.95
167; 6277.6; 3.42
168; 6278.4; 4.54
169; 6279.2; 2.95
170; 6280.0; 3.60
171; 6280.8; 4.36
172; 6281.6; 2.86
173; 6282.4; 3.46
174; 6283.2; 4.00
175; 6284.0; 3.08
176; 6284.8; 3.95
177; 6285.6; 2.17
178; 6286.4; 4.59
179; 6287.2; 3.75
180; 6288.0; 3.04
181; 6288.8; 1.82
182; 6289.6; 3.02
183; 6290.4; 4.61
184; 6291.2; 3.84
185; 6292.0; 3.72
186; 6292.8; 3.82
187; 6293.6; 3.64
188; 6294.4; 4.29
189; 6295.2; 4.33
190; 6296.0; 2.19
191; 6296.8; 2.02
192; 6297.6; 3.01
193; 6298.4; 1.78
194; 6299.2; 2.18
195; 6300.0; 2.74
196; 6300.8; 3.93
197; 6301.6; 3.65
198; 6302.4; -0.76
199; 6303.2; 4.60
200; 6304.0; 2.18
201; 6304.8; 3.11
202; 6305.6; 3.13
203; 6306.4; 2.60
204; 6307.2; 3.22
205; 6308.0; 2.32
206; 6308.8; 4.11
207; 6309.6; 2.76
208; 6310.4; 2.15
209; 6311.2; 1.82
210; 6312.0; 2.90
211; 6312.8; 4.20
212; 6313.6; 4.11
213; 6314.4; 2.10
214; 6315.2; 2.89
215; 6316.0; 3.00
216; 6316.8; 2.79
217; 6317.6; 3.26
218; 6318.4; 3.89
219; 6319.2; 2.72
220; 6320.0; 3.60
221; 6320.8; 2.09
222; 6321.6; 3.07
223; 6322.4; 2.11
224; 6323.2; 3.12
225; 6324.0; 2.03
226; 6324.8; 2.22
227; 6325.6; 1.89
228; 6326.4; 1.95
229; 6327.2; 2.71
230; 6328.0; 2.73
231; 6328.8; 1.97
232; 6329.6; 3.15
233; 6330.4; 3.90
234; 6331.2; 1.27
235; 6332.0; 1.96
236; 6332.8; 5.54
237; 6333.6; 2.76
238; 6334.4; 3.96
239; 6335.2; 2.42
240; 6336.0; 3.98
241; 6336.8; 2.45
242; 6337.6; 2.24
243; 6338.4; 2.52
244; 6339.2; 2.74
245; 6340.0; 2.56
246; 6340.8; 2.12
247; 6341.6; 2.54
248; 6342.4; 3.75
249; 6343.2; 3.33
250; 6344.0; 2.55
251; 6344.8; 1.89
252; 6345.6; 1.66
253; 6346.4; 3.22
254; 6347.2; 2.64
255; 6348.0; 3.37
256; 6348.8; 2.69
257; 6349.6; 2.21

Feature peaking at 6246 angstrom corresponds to H-beta 4861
